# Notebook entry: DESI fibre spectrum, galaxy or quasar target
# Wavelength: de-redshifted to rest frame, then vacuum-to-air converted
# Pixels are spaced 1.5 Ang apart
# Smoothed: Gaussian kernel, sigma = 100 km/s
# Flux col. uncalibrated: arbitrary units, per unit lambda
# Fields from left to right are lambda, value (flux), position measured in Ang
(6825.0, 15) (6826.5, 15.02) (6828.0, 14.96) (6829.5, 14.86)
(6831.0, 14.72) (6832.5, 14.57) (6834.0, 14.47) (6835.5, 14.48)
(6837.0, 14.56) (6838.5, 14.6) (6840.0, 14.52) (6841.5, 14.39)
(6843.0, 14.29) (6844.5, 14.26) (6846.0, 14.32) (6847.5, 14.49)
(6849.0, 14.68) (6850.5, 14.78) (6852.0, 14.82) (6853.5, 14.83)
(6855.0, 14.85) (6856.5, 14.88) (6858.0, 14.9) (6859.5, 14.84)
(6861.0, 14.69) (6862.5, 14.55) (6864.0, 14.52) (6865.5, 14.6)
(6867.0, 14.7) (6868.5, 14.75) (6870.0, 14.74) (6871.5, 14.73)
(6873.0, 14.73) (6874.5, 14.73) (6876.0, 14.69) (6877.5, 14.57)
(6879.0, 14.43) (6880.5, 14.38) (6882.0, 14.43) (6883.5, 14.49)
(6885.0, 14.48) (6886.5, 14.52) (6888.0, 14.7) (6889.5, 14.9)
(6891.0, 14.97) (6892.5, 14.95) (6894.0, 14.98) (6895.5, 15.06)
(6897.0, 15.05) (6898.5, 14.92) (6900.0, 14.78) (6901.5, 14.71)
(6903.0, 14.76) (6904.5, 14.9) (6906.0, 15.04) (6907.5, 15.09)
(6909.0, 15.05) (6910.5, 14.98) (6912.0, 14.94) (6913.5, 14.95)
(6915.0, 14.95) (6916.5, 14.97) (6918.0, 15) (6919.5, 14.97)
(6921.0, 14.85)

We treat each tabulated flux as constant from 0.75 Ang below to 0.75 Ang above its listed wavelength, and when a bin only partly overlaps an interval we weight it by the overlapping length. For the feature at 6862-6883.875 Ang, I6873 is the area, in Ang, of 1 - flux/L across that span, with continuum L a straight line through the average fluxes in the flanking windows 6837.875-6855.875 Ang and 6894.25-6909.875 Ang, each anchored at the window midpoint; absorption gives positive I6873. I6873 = 0.2 Ang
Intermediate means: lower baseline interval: 14.6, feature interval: 14.6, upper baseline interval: 14.9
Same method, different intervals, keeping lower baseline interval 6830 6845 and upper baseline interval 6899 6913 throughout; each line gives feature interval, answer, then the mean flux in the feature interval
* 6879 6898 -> 0.1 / 14.7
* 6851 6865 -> -0.1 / 14.8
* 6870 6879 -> 0.0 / 14.7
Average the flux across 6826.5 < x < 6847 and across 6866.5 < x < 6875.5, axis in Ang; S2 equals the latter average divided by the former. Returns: 1.01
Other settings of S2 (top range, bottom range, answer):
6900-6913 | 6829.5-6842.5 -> 1.03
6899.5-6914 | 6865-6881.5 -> 1.02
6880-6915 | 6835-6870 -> 1.01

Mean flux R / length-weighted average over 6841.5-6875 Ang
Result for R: 14.7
